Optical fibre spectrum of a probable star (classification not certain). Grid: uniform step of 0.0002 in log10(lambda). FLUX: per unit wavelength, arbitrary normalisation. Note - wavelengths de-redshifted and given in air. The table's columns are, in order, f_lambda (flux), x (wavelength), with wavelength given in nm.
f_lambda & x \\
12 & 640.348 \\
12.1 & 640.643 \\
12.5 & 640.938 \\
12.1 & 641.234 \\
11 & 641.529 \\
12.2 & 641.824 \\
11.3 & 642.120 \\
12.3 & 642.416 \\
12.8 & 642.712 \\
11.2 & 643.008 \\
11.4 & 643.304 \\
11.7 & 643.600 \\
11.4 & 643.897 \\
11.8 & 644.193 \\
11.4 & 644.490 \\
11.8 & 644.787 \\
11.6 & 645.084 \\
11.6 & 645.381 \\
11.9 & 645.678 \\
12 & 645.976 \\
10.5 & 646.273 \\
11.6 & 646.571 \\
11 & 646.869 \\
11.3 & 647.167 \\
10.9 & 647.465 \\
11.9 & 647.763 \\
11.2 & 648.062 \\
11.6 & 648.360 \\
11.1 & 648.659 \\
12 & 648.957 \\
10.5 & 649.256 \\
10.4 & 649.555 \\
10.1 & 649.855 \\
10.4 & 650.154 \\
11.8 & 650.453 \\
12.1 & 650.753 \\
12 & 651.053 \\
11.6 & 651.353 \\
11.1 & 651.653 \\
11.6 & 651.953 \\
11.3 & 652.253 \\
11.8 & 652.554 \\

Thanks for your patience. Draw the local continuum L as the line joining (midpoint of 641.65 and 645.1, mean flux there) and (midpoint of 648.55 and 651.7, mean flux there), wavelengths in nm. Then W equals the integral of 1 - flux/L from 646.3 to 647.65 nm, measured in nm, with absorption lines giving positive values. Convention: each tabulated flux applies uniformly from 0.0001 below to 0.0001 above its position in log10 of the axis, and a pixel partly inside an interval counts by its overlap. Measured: 0.03 nm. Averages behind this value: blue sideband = 11.7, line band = 11.2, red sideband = 11.2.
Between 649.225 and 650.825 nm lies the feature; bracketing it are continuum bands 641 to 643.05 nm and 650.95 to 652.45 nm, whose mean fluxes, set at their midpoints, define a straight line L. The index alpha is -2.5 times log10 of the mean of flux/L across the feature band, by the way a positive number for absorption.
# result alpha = 0.07 mag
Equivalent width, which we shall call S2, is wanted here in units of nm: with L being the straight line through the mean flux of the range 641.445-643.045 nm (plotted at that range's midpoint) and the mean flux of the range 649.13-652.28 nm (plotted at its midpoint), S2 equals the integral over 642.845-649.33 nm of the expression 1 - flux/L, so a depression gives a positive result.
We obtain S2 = 0.06 nm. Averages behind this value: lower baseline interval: 11.9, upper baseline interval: 11.2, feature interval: 11.4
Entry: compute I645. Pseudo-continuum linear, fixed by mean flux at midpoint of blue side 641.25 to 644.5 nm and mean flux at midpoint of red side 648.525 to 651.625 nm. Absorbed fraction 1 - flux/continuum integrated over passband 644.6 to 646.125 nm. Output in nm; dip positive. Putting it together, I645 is -0.03 nm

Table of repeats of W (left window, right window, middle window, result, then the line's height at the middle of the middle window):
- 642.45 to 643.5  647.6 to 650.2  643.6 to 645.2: 0.007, 11.7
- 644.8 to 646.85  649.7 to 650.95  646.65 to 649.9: 0.049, 11.3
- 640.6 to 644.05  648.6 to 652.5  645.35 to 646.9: 0.014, 11.6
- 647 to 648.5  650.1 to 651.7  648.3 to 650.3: 0.111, 11.5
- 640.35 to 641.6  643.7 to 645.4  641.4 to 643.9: 0.018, 11.8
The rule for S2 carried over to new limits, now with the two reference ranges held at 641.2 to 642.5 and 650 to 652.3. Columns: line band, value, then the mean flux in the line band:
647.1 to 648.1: 0.021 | 11.3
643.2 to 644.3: 0.010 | 11.6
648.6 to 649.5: 0.033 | 11.1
